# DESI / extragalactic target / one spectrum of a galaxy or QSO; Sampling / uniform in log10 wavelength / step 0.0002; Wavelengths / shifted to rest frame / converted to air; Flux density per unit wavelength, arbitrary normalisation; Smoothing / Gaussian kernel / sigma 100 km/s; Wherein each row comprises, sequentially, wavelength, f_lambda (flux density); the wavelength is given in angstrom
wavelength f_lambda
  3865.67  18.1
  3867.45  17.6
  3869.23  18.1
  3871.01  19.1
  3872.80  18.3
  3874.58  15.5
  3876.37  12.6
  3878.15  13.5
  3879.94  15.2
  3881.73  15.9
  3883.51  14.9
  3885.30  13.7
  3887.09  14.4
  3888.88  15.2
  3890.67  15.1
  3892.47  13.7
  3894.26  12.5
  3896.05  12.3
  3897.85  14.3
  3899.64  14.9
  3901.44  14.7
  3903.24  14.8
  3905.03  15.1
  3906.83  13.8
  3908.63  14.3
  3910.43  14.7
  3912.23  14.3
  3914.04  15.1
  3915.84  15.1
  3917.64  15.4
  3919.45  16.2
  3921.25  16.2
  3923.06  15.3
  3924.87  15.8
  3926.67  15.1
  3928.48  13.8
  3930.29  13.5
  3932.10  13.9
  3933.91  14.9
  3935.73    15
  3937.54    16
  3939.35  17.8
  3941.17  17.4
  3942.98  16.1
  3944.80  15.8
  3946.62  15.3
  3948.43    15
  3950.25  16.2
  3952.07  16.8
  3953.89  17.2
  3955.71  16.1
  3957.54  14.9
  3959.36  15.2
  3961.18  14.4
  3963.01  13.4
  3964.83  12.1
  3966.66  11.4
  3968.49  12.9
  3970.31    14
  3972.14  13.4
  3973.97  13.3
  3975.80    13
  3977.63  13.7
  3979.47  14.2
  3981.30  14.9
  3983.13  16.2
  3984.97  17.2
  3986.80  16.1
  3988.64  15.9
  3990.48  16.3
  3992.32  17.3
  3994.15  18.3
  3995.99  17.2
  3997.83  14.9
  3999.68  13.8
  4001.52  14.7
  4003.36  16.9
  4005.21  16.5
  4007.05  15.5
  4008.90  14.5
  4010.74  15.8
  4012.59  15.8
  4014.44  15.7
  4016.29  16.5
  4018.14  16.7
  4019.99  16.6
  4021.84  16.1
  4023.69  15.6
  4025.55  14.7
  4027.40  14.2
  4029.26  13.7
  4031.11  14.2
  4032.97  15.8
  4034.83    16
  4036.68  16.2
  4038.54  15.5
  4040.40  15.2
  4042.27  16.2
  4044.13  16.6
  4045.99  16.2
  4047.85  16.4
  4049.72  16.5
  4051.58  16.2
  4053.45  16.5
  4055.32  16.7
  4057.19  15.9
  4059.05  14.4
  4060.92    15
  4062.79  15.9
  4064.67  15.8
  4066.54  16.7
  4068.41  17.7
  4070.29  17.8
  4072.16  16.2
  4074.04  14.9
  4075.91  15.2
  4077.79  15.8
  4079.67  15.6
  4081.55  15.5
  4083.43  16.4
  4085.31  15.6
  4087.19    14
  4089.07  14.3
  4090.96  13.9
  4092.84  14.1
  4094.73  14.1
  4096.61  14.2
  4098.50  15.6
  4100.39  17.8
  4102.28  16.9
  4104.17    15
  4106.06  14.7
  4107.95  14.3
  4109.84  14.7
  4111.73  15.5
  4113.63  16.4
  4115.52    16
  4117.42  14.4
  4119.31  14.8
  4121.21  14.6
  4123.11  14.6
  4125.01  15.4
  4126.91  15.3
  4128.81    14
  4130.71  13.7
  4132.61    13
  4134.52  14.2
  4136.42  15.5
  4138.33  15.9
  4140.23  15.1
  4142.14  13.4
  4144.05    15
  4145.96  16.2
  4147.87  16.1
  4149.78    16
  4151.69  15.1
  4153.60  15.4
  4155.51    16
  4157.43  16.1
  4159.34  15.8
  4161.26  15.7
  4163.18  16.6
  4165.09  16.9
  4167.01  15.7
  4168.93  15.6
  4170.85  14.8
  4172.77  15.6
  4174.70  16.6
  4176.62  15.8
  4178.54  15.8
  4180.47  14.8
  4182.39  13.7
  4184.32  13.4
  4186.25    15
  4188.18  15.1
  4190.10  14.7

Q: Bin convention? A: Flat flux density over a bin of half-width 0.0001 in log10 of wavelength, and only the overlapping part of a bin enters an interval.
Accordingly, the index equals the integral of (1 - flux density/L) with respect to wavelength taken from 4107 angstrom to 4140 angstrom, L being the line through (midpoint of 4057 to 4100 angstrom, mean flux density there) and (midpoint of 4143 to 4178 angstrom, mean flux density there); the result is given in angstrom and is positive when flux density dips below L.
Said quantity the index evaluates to 1.7 angstrom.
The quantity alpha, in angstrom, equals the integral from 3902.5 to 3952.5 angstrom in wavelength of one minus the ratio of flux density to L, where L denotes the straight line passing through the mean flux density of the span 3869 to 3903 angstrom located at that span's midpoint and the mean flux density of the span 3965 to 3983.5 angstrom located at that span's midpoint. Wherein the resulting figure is -3.7 angstrom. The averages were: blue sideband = 14.9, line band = 15.3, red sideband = 13.6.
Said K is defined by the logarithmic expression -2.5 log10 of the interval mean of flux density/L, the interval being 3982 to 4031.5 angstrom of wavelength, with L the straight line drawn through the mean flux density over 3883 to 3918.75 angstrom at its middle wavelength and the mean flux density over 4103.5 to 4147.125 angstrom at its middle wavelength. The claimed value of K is -0.09 mag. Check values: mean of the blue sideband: 14.4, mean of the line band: 15.8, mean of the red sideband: 14.9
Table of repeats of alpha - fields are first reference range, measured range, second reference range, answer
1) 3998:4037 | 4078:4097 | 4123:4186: 0.7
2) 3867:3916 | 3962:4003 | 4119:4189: 0.7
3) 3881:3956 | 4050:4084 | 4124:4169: -1.7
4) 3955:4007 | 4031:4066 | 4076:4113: -1.9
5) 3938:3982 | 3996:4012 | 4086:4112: -0.7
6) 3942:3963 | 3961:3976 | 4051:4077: 2.5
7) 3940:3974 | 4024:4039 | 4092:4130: -0.1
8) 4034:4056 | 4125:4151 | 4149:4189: 1.3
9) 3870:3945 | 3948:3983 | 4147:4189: 1.8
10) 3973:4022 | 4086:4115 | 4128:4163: 0.5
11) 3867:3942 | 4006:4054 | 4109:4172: -1.7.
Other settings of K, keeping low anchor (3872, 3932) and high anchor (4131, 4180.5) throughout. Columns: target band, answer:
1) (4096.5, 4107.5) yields -0.03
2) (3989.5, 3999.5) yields -0.11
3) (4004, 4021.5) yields -0.07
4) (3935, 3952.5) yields -0.09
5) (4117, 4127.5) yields 0.04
